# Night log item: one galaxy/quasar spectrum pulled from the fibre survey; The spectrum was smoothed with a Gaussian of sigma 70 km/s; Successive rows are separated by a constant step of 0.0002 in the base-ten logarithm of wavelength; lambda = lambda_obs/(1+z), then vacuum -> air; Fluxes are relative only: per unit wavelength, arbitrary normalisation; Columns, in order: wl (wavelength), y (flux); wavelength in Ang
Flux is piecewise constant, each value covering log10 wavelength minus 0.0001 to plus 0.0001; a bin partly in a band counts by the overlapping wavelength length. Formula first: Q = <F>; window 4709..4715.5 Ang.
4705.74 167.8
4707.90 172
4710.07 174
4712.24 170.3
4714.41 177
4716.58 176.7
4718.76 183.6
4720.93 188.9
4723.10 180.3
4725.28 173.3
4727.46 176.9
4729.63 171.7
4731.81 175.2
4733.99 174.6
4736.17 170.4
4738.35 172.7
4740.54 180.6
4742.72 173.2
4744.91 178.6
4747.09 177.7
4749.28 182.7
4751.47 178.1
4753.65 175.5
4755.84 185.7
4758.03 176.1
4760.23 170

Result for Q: 174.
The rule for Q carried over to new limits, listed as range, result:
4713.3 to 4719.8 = 179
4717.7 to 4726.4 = 182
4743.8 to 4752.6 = 179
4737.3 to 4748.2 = 176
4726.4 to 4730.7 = 175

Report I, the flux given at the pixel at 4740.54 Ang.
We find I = 180.6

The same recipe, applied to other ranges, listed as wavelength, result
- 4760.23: 170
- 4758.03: 176.1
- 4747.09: 177.7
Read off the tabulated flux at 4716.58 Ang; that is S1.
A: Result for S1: 176.7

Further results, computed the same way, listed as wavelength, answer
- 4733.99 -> 174.6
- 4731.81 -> 175.2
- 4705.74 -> 167.8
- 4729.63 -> 171.7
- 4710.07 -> 174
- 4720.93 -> 188.9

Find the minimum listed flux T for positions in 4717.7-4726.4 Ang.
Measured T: 173.3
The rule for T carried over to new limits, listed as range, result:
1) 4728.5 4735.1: 171.7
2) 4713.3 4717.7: 176.7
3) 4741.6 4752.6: 173.2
